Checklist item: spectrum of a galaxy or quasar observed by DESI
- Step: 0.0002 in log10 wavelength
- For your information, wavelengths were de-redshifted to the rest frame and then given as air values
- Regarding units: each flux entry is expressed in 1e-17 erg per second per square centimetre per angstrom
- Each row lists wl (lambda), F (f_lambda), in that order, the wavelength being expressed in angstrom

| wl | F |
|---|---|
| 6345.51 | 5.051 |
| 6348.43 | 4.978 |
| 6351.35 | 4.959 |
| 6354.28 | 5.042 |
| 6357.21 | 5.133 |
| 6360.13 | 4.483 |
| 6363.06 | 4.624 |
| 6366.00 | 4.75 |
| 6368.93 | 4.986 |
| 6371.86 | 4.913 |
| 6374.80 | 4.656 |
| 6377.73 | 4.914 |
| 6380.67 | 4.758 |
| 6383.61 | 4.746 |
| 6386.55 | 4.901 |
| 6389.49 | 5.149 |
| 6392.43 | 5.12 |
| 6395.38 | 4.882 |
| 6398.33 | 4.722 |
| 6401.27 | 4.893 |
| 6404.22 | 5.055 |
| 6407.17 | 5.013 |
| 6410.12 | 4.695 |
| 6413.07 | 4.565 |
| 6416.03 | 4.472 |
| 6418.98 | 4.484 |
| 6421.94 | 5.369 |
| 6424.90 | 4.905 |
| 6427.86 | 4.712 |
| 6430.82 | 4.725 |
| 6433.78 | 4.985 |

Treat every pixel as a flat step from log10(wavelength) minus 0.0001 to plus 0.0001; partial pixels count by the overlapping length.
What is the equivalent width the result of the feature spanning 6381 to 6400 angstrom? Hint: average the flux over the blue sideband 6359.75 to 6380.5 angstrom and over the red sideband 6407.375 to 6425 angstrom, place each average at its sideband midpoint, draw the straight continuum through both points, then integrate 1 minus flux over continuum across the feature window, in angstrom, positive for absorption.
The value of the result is -0.6 angstrom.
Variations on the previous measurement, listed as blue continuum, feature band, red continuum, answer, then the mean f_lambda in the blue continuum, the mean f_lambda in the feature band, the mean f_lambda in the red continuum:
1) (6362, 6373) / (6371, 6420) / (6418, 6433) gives 0.17 angstrom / 4.82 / 4.82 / 4.86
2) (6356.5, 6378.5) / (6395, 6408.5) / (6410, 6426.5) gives -0.42 angstrom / 4.79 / 4.92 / 4.75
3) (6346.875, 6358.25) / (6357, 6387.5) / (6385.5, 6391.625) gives 1.49 angstrom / 5.02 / 4.79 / 5.05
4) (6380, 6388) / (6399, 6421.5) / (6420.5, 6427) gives 1.02 angstrom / 4.81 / 4.77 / 5.09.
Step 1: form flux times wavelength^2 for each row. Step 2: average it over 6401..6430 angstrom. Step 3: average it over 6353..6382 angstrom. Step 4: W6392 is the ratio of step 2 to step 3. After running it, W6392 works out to 1.01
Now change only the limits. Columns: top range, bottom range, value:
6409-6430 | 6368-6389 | 0.99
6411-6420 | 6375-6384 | 0.95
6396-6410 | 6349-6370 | 1.02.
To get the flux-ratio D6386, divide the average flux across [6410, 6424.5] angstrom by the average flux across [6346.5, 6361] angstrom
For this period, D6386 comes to 0.96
